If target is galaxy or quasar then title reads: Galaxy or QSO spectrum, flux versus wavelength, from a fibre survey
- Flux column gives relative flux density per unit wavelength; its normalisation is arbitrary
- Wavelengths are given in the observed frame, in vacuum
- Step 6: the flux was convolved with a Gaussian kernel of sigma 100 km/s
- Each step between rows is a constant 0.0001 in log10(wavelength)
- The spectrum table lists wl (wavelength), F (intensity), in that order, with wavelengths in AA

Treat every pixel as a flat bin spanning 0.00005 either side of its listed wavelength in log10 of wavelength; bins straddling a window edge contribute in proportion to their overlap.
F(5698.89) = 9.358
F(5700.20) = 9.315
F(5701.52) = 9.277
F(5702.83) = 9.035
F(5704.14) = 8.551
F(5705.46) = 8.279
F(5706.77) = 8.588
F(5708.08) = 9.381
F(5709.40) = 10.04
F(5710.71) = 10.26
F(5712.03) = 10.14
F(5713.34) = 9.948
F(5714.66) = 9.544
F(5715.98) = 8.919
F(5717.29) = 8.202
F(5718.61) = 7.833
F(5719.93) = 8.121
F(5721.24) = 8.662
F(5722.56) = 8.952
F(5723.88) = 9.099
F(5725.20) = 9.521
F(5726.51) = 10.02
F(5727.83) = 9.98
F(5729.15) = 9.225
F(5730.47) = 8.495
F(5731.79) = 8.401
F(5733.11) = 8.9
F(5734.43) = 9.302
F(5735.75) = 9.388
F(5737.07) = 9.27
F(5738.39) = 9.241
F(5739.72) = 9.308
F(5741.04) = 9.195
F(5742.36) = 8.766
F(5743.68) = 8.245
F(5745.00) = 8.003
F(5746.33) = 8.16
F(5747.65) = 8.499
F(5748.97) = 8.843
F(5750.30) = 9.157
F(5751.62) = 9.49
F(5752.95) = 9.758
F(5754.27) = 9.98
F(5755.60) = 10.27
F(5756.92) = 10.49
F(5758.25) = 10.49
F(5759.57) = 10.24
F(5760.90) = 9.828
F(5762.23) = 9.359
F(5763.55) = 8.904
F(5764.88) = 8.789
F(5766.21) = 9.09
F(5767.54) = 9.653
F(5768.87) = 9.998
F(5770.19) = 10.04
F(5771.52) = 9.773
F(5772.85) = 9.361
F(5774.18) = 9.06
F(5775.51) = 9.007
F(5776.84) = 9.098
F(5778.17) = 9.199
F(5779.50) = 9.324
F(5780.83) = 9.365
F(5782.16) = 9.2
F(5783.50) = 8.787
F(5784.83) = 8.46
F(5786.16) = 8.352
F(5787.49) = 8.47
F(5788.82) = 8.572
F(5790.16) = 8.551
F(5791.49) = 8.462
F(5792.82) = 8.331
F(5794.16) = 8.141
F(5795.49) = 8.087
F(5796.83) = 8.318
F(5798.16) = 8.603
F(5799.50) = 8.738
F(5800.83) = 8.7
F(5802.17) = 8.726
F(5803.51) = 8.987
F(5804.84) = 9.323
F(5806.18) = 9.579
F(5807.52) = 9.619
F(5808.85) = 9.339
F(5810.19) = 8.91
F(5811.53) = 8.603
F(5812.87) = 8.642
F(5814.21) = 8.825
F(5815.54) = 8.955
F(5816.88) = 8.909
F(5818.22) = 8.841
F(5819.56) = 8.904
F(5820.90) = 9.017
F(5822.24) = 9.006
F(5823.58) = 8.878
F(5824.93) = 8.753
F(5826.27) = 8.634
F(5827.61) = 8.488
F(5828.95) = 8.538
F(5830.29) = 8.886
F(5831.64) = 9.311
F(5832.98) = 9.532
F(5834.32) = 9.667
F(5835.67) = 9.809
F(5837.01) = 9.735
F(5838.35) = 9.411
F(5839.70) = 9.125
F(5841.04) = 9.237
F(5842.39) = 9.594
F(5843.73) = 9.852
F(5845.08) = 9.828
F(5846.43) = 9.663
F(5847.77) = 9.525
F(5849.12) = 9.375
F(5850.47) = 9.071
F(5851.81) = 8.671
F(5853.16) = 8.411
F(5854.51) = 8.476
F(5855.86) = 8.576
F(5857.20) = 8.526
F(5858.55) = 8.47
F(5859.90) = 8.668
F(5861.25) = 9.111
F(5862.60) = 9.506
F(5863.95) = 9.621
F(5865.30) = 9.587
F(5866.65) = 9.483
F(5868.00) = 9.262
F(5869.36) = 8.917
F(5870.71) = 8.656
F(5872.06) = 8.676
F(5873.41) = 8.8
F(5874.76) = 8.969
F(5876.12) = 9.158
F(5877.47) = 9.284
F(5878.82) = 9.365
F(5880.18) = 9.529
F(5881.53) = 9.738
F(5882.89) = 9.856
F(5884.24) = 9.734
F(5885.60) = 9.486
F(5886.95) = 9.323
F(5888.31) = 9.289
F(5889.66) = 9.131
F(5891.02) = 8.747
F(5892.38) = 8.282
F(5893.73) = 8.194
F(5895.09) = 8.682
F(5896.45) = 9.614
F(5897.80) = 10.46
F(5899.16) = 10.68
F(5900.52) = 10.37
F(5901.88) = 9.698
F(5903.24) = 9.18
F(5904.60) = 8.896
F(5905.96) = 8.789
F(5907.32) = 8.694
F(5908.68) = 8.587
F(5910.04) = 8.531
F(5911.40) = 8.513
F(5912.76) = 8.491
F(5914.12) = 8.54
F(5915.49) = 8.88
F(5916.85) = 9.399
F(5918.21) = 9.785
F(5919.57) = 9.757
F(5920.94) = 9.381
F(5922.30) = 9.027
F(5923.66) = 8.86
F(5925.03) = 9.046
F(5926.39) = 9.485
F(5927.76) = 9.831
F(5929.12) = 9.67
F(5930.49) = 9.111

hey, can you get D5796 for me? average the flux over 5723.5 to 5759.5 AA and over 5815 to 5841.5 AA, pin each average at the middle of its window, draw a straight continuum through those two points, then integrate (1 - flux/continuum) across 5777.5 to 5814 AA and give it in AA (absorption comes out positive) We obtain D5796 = 1.4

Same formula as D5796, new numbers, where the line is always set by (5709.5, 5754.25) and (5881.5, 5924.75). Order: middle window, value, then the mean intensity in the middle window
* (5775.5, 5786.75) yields 0.2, 8.98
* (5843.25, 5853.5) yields -0.2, 9.31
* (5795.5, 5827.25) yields 0.9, 8.88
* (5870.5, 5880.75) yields 0.1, 9.07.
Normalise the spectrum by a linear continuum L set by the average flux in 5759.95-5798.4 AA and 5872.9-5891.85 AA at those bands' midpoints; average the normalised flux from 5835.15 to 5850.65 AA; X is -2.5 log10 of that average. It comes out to -0.04 mag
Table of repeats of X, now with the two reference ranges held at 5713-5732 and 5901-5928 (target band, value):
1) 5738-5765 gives -0.03 mag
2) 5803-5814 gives -0.01 mag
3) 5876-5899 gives -0.03 mag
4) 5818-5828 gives 0.03 mag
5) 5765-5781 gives -0.05 mag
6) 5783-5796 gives 0.07 mag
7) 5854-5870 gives 0.00 mag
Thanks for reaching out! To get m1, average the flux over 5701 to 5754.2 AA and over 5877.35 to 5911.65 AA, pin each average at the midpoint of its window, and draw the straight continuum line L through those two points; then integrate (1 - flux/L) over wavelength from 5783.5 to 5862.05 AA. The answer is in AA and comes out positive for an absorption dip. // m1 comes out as 2.1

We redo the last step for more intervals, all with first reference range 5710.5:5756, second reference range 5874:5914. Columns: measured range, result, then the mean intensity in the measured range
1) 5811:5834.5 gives 0.7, 8.9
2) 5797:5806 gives 0.3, 8.86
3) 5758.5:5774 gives -0.7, 9.56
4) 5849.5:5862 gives 0.7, 8.69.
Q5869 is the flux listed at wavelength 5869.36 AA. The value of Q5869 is 8.917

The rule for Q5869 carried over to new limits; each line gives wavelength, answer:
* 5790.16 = 8.551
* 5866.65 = 9.483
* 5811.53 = 8.603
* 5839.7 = 9.125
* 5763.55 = 8.904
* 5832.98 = 9.532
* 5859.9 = 8.668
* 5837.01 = 9.735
